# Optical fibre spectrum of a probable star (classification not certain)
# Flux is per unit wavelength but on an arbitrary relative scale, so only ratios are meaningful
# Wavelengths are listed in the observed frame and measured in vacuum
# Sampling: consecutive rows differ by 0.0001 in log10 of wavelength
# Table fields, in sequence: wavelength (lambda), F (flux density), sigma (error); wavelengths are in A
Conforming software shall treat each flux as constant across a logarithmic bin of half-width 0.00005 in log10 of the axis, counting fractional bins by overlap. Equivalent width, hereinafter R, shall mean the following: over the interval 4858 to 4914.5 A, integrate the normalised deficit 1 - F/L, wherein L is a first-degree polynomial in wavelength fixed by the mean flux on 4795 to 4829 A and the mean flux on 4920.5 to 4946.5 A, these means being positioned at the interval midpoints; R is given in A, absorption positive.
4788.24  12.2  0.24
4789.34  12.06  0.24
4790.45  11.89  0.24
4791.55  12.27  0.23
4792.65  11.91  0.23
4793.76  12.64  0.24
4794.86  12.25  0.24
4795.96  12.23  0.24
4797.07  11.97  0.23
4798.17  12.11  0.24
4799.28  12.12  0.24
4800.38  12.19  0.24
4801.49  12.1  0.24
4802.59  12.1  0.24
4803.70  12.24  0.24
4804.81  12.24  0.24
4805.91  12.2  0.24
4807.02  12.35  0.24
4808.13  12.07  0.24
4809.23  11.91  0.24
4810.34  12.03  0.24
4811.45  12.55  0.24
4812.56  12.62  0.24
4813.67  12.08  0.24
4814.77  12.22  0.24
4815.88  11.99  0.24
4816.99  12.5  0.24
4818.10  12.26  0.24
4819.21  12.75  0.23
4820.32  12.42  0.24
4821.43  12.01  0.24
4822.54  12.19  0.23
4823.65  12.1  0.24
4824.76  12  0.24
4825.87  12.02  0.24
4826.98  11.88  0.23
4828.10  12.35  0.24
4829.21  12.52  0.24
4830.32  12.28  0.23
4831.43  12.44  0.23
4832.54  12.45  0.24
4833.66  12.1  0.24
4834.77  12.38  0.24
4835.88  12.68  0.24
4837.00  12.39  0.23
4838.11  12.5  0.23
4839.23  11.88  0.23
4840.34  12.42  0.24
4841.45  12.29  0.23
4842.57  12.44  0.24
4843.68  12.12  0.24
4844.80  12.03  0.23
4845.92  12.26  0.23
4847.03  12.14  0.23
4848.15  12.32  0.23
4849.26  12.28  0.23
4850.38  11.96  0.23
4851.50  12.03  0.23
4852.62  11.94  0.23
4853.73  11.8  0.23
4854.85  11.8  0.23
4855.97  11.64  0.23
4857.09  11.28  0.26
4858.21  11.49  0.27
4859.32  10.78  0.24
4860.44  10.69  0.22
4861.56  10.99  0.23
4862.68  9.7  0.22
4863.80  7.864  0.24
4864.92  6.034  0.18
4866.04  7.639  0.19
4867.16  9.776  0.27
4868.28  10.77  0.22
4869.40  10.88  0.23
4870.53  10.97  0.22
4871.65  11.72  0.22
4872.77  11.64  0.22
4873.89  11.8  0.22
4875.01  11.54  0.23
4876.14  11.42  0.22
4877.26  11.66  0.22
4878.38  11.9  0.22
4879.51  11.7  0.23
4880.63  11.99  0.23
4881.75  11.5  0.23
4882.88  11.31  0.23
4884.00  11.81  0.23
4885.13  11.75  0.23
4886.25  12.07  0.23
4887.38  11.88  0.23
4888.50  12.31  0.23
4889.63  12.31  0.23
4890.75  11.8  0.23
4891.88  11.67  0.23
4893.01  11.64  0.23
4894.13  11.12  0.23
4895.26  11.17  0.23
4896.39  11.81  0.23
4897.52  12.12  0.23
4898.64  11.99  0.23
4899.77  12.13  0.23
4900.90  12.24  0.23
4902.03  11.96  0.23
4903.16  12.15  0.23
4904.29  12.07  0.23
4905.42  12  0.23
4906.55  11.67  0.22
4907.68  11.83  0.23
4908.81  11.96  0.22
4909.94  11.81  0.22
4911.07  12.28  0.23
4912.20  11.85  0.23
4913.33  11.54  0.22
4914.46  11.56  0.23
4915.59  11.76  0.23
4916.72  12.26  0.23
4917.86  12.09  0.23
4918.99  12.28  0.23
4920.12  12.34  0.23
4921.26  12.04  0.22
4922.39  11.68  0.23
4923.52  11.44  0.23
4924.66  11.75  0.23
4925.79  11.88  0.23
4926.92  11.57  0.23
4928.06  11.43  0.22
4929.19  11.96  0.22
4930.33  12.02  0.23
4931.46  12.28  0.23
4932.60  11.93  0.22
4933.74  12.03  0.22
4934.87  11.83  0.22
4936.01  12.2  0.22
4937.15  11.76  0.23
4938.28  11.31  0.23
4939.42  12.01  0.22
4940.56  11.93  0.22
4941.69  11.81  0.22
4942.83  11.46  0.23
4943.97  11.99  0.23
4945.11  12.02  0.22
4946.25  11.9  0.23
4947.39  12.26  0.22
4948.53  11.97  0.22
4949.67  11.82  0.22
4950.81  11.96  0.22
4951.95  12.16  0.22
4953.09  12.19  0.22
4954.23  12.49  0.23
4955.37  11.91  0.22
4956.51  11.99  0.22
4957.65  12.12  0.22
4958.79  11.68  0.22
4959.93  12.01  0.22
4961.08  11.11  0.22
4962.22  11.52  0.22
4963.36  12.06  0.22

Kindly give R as 3.00 A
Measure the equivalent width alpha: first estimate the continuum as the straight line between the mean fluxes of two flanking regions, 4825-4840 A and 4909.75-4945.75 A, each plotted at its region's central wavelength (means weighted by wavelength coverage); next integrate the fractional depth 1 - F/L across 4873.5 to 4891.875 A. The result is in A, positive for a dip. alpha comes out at 0.4 A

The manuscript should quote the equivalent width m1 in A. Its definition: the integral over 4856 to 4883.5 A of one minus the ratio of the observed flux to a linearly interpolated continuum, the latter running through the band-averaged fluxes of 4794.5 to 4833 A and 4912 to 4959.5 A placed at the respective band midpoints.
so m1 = 3.1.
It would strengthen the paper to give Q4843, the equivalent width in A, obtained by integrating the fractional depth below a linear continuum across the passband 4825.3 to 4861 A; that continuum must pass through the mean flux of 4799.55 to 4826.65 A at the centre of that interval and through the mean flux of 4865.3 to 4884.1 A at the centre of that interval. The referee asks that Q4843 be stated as -1.1 A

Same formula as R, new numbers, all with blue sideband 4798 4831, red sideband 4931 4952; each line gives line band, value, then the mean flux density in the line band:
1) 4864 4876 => 1.82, 10.2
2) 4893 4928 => 0.35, 11.9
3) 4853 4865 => 1.53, 10.6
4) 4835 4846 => -0.14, 12.3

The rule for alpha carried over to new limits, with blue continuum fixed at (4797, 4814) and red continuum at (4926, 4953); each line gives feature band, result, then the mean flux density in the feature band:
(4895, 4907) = 0.02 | 12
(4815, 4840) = -0.29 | 12.3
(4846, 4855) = 0.02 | 12.1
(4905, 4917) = 0.11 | 11.9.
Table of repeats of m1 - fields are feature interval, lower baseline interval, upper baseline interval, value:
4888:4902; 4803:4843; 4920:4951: 0.2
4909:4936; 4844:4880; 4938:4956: -0.5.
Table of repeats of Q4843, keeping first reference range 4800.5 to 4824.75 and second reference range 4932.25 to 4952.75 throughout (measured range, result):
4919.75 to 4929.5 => 0.1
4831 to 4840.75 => -0.1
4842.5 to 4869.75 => 2.6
